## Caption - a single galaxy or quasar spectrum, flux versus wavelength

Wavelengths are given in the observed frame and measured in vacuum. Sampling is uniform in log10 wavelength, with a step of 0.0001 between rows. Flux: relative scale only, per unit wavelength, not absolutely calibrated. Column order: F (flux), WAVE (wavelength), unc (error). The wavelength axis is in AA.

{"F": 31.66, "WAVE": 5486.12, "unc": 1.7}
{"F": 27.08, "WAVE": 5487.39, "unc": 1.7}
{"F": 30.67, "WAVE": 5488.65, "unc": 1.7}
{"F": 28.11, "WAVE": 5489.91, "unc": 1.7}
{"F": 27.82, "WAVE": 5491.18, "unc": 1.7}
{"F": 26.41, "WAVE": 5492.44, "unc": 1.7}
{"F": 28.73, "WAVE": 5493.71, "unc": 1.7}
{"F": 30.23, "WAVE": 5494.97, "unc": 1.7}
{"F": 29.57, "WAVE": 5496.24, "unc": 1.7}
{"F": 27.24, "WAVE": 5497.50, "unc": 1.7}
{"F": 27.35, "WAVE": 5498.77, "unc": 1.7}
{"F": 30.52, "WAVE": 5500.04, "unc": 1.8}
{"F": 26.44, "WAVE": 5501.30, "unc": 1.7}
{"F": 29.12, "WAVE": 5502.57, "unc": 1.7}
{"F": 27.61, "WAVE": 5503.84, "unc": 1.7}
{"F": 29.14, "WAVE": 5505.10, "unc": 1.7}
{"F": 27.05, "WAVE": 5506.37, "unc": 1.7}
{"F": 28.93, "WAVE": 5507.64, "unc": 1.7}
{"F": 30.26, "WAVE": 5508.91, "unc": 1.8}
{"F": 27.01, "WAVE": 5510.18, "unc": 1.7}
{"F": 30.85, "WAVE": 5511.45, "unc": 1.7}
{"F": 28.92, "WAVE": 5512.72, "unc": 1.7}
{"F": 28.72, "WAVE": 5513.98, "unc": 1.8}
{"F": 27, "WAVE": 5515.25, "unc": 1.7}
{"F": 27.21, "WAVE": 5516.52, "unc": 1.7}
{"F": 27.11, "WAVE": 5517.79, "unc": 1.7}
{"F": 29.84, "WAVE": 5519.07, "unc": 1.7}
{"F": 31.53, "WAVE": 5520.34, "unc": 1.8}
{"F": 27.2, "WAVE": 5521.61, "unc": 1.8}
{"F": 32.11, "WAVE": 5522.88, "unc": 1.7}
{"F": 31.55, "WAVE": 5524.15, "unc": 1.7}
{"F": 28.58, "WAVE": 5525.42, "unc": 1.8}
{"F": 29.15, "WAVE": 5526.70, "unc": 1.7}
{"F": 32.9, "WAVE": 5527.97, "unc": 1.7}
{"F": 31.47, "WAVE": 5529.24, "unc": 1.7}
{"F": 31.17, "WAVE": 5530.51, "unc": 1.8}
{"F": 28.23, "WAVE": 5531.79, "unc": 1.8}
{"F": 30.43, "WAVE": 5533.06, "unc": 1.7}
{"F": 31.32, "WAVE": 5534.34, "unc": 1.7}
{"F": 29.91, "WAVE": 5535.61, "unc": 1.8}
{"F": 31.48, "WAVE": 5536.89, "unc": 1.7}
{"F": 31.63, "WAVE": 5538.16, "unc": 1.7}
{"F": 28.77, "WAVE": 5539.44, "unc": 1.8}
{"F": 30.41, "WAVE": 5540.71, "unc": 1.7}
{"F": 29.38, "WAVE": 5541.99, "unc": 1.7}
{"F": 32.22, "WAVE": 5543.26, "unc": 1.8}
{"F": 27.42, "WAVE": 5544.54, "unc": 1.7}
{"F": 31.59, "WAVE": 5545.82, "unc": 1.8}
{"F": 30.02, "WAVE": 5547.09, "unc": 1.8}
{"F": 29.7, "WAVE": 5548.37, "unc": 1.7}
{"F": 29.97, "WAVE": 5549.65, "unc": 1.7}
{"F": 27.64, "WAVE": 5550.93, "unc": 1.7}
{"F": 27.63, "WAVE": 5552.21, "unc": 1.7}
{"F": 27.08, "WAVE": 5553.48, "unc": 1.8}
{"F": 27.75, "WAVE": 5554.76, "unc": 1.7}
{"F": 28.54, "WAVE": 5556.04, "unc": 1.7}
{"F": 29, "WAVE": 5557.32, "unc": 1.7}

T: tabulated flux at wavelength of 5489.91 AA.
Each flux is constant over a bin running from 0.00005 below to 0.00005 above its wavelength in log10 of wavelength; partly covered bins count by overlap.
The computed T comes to 28.11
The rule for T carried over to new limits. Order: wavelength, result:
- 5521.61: 27.2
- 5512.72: 28.92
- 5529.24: 31.47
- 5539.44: 28.77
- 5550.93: 27.64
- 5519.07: 29.84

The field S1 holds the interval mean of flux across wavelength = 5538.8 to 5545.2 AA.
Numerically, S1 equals 29.6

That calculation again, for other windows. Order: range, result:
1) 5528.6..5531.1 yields 31.4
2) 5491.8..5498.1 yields 28.5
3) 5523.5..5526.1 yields 30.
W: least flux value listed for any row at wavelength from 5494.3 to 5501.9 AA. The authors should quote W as 26.44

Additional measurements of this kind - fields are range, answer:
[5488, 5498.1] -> 26.41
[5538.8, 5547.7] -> 27.42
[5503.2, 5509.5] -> 27.05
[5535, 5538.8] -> 29.91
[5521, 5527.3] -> 27.2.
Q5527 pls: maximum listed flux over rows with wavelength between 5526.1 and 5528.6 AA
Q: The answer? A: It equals 32.9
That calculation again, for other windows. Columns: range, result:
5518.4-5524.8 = 32.11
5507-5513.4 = 30.85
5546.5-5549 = 30.02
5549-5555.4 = 29.97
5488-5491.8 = 30.67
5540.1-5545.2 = 32.22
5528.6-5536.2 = 31.47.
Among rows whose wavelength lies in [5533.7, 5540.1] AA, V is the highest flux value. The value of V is 31.63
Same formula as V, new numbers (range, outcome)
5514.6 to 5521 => 31.53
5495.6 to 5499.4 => 29.57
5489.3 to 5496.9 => 30.23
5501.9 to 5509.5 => 30.26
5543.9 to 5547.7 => 31.59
